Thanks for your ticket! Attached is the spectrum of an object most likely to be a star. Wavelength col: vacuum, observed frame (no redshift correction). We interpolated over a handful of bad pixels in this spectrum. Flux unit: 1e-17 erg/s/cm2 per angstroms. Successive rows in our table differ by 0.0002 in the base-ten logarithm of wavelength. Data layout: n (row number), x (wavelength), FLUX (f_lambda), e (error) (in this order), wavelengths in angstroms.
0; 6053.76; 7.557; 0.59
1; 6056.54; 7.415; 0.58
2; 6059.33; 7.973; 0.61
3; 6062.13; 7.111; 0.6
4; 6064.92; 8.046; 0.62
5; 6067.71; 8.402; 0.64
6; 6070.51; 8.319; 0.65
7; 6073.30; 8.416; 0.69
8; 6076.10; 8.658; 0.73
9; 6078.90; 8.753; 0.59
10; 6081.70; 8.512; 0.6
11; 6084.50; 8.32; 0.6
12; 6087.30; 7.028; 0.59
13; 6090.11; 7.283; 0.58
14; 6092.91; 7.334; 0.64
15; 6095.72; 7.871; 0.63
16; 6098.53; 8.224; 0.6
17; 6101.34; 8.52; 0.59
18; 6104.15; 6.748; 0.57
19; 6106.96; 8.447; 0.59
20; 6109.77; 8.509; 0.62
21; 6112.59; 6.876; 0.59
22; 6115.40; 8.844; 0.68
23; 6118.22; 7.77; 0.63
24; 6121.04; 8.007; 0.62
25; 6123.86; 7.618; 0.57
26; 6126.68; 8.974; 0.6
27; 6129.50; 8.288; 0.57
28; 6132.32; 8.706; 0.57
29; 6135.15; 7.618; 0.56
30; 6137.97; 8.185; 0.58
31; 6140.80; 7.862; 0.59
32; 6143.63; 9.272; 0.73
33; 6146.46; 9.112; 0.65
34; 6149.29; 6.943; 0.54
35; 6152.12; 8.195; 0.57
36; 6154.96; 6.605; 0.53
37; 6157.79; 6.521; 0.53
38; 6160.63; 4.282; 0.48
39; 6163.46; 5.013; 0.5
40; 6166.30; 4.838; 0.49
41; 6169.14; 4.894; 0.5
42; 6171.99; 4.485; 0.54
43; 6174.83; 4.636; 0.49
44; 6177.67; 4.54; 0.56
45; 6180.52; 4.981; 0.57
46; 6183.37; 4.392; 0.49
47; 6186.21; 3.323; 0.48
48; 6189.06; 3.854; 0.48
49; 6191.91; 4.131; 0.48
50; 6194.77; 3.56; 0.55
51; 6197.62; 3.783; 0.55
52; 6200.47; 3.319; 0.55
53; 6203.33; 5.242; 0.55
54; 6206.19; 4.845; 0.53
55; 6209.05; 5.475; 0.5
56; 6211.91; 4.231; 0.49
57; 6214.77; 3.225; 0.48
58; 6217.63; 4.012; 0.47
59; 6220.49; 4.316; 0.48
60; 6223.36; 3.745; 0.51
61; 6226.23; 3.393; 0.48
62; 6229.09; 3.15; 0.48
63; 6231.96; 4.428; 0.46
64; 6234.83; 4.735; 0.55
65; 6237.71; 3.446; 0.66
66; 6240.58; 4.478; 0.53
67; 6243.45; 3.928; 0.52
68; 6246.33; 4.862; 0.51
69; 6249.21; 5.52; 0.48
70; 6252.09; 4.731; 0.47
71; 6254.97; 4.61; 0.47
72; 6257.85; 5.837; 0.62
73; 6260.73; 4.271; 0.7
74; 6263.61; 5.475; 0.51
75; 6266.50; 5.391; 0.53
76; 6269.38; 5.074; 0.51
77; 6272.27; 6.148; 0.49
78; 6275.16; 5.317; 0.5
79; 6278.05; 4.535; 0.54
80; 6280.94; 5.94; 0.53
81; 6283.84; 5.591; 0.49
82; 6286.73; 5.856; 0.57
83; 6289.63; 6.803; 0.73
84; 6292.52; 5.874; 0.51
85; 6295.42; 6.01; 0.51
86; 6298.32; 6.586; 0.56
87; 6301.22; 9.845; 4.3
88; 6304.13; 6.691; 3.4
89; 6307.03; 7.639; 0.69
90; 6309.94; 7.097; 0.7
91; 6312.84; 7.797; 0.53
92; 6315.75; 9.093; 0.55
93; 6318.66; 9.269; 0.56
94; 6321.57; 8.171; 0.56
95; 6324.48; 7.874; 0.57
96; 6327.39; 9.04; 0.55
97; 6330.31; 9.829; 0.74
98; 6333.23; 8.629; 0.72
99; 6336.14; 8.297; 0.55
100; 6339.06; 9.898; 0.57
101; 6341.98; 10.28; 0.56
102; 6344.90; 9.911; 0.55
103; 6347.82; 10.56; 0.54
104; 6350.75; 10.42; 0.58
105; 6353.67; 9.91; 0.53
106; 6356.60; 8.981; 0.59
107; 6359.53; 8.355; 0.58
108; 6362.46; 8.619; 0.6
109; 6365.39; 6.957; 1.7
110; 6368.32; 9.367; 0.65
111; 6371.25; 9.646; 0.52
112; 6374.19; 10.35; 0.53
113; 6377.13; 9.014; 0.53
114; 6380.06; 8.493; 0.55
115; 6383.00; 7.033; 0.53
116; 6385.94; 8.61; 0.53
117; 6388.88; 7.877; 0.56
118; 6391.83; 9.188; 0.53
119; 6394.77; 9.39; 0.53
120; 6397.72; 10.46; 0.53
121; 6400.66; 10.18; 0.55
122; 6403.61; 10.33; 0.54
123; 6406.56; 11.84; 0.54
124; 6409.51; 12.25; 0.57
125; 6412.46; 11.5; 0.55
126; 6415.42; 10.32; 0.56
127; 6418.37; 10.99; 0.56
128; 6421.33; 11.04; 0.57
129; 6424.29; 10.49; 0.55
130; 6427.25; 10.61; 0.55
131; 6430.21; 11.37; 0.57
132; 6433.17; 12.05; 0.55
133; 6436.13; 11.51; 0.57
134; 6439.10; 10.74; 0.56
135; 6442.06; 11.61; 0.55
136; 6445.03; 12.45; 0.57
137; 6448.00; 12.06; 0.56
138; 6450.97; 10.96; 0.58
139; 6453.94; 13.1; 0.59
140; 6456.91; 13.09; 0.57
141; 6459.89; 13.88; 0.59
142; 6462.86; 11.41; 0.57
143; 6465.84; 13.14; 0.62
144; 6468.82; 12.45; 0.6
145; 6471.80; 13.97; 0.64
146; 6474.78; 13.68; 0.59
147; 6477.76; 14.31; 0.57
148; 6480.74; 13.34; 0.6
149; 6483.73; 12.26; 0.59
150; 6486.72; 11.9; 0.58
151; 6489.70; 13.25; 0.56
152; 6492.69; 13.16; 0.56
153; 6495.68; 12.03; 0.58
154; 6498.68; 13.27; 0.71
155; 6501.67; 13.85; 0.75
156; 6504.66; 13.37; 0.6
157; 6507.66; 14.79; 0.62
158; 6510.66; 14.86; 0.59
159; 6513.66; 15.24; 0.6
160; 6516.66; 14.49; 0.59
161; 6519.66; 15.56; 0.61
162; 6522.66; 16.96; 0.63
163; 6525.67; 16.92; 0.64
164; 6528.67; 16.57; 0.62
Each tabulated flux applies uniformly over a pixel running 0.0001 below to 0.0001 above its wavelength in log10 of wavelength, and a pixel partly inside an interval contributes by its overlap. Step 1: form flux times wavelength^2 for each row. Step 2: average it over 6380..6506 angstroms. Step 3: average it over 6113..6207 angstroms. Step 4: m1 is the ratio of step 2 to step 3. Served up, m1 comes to 2.1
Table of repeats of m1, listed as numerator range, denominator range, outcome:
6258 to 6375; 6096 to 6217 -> 1.31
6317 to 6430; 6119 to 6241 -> 1.87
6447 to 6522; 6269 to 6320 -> 2.10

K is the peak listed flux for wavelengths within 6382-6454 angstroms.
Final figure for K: 13.1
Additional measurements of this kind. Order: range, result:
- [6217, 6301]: 6.803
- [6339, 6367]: 10.56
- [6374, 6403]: 10.46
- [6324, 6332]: 9.829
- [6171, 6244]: 5.475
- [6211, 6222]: 4.316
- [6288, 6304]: 9.845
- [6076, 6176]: 9.272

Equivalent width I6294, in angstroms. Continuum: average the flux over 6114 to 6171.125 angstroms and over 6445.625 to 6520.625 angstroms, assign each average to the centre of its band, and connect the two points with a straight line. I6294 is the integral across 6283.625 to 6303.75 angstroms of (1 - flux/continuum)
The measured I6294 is 6.6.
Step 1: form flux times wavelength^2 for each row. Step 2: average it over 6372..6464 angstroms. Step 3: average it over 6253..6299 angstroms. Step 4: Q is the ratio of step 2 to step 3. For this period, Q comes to 2.0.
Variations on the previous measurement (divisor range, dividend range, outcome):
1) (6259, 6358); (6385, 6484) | 1.58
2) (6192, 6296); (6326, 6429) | 2.13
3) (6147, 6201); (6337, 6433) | 2.13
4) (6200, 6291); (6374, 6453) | 2.32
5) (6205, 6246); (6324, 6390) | 2.30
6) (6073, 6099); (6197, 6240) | 0.53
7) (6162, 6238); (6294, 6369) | 2.13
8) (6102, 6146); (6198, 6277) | 0.58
